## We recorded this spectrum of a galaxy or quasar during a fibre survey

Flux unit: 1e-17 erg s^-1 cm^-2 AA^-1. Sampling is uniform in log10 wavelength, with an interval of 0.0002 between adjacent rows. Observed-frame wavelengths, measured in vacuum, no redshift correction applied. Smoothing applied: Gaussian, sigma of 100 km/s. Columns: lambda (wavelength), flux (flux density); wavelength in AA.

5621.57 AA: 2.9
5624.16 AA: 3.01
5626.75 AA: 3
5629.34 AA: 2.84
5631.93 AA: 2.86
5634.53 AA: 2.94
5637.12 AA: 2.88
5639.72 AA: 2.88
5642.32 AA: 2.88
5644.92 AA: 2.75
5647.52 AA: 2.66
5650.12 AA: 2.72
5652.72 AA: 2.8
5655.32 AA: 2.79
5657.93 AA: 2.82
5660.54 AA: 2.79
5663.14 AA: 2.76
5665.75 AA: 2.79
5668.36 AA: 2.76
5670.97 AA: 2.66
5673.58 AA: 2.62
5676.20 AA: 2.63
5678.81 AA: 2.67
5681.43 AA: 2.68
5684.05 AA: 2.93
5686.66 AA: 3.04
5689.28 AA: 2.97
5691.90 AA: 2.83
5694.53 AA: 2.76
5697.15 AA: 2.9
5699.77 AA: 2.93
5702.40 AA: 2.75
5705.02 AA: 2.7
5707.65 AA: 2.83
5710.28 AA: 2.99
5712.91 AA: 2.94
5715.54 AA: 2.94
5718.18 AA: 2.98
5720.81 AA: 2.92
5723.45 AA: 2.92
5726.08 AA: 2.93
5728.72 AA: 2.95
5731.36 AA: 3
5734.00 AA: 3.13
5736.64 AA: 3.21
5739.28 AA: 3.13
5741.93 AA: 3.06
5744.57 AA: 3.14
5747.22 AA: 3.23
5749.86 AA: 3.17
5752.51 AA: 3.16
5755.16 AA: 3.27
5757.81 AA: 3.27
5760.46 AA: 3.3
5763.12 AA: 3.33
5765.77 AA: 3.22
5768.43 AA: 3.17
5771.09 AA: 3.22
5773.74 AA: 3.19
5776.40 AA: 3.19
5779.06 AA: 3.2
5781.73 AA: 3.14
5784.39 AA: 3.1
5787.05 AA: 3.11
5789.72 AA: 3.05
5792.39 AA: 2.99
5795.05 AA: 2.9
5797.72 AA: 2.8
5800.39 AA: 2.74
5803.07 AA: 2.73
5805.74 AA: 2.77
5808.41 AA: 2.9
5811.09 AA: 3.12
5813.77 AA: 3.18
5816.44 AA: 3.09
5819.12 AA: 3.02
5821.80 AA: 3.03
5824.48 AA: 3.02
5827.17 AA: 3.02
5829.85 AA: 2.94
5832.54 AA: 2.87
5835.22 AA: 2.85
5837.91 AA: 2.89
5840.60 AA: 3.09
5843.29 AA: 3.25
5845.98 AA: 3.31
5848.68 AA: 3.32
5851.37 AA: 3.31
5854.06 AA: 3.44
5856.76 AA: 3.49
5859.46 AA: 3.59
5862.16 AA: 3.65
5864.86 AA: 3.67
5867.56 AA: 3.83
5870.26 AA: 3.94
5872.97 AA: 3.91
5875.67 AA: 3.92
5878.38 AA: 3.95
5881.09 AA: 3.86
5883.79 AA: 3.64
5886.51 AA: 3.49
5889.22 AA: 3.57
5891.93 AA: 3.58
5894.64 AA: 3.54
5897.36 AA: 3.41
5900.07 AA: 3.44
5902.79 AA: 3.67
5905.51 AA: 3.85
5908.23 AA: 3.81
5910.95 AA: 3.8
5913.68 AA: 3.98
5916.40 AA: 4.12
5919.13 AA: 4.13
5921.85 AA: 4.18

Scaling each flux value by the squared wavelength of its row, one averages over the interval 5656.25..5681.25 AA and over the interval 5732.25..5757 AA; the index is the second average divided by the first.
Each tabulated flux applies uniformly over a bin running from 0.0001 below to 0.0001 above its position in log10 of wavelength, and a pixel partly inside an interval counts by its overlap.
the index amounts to 1.2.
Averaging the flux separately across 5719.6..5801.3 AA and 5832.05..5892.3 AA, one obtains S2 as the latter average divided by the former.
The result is 1.1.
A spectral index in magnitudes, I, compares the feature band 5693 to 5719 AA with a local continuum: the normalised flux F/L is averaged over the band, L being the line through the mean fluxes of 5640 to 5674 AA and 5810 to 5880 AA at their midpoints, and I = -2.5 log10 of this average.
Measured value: 0.02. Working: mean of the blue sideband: 2.76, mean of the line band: 2.87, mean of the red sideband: 3.34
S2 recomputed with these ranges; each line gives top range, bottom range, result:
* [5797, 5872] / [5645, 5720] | 1.13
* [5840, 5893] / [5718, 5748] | 1.18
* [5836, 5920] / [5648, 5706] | 1.30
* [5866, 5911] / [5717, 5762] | 1.20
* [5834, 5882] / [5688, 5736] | 1.21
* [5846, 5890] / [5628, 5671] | 1.30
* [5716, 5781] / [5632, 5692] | 1.12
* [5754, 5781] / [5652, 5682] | 1.18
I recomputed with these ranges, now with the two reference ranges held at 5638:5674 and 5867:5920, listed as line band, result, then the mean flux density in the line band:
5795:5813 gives 0.19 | 2.86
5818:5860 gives 0.13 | 3.14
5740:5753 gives 0.00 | 3.15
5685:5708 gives 0.03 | 2.86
